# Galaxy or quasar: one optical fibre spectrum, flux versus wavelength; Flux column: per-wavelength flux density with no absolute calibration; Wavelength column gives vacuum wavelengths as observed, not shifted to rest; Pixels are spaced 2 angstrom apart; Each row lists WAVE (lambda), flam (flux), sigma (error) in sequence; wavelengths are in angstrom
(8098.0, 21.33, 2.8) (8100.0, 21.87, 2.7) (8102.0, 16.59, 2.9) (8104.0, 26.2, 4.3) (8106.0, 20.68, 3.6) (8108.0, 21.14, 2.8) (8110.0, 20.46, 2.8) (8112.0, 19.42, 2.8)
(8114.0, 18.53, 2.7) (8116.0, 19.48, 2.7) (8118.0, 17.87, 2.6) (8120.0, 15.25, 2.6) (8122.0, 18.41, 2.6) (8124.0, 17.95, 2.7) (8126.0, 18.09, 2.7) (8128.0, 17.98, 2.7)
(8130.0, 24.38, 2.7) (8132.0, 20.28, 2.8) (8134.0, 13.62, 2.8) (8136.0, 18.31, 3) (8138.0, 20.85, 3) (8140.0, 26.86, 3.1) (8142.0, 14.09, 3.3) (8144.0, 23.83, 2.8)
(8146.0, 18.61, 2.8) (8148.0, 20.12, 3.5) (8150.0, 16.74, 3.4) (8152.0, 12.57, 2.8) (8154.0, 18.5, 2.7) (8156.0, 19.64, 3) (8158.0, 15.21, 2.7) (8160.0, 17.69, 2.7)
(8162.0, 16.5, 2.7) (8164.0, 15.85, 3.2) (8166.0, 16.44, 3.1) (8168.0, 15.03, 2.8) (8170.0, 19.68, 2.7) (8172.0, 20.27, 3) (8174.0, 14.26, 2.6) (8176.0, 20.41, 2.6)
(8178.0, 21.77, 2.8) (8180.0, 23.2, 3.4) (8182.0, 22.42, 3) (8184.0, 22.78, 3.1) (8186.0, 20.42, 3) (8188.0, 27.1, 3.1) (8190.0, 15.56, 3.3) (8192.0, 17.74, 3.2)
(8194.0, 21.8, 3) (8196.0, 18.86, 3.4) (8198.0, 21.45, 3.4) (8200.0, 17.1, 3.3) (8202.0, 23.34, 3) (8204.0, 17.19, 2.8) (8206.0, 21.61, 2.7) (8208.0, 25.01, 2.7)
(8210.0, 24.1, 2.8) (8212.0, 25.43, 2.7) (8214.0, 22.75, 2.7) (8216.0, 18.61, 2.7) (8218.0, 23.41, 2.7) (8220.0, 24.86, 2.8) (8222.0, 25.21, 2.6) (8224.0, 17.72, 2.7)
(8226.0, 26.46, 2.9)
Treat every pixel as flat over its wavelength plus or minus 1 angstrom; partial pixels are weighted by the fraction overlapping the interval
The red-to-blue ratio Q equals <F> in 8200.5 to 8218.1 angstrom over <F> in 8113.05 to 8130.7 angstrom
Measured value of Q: 1.19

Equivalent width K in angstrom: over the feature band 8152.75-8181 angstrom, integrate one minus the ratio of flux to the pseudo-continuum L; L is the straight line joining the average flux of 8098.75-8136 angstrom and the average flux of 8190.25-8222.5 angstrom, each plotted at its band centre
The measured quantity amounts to 3.4 angstrom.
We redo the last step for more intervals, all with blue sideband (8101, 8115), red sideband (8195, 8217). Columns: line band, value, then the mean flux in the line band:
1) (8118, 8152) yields 3.03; 18.9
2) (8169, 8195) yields 0.73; 20.6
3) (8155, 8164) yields 1.65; 17.1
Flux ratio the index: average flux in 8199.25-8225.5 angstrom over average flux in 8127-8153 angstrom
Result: 1.16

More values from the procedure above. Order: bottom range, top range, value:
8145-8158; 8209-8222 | 1.33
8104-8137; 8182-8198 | 1.09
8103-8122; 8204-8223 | 1.17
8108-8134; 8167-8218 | 1.10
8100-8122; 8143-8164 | 0.91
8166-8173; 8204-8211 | 1.25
